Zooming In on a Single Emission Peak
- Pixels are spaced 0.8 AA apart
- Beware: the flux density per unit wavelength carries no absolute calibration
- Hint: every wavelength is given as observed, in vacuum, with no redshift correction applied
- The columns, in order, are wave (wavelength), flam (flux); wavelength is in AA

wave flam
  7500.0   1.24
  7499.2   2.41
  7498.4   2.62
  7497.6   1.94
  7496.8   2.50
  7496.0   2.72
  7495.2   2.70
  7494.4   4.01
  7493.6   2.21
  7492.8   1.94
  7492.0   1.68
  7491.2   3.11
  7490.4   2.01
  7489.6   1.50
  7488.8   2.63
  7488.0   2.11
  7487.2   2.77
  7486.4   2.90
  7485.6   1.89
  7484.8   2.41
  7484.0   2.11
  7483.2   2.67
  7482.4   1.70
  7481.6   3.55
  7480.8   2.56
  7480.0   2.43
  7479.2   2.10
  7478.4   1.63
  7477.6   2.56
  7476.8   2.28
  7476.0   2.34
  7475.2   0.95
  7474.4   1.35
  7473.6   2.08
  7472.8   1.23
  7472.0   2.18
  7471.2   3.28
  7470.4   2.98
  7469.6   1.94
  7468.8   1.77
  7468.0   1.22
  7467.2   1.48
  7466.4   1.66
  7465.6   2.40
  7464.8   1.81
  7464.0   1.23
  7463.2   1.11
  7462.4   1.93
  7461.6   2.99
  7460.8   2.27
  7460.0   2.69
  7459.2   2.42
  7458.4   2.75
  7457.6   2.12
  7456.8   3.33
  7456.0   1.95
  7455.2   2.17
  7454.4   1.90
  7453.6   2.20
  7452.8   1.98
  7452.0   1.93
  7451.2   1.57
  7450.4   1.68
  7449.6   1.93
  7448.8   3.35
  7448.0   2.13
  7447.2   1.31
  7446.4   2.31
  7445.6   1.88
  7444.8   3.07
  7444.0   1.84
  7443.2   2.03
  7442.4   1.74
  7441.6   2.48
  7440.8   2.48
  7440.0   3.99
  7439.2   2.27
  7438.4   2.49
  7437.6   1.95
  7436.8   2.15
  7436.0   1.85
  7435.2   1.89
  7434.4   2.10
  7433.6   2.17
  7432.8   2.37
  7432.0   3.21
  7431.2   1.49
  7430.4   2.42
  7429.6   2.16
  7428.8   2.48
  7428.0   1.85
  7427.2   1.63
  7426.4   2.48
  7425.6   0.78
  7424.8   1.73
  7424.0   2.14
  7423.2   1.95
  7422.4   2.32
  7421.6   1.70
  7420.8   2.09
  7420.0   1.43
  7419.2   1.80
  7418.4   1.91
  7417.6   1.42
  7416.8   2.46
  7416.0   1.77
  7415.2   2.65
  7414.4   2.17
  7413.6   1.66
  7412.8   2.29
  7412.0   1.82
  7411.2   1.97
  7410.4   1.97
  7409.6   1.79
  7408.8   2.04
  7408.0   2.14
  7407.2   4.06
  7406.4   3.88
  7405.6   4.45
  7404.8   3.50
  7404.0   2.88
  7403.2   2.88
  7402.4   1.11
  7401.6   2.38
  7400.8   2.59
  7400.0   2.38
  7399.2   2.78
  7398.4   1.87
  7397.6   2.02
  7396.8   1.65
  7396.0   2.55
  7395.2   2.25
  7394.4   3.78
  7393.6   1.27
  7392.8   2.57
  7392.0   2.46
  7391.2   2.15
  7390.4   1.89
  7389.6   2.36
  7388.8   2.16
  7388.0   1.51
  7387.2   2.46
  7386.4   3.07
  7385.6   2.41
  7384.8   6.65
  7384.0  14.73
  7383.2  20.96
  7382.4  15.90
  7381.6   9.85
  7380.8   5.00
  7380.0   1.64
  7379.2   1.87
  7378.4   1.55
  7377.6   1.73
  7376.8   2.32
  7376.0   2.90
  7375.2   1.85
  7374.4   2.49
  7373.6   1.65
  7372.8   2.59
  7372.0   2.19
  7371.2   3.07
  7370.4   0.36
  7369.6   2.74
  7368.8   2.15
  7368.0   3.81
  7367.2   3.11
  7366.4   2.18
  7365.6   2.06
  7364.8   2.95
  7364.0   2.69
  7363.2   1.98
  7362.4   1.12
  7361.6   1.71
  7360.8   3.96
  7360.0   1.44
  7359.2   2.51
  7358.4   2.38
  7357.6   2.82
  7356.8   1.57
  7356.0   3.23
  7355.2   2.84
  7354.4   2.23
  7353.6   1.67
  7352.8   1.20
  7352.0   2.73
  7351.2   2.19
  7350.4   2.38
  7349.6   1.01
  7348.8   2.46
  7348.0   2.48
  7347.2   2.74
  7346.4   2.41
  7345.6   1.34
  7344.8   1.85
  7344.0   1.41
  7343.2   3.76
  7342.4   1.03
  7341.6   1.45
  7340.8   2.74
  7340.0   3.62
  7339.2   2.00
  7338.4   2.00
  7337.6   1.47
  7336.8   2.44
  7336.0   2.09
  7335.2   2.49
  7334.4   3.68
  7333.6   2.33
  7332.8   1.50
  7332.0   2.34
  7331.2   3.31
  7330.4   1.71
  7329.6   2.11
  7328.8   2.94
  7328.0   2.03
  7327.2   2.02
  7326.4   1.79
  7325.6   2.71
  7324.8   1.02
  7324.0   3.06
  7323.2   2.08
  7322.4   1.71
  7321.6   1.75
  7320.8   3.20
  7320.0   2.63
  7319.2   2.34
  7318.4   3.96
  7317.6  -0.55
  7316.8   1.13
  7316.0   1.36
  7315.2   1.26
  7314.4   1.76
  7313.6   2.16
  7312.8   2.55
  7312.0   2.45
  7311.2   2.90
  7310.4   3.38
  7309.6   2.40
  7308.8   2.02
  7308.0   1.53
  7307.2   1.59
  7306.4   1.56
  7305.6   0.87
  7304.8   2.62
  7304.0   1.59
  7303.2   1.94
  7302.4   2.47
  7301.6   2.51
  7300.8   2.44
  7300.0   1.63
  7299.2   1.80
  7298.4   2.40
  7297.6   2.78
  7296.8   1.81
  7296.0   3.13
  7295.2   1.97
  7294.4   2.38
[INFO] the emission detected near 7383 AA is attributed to H-alpha 6563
